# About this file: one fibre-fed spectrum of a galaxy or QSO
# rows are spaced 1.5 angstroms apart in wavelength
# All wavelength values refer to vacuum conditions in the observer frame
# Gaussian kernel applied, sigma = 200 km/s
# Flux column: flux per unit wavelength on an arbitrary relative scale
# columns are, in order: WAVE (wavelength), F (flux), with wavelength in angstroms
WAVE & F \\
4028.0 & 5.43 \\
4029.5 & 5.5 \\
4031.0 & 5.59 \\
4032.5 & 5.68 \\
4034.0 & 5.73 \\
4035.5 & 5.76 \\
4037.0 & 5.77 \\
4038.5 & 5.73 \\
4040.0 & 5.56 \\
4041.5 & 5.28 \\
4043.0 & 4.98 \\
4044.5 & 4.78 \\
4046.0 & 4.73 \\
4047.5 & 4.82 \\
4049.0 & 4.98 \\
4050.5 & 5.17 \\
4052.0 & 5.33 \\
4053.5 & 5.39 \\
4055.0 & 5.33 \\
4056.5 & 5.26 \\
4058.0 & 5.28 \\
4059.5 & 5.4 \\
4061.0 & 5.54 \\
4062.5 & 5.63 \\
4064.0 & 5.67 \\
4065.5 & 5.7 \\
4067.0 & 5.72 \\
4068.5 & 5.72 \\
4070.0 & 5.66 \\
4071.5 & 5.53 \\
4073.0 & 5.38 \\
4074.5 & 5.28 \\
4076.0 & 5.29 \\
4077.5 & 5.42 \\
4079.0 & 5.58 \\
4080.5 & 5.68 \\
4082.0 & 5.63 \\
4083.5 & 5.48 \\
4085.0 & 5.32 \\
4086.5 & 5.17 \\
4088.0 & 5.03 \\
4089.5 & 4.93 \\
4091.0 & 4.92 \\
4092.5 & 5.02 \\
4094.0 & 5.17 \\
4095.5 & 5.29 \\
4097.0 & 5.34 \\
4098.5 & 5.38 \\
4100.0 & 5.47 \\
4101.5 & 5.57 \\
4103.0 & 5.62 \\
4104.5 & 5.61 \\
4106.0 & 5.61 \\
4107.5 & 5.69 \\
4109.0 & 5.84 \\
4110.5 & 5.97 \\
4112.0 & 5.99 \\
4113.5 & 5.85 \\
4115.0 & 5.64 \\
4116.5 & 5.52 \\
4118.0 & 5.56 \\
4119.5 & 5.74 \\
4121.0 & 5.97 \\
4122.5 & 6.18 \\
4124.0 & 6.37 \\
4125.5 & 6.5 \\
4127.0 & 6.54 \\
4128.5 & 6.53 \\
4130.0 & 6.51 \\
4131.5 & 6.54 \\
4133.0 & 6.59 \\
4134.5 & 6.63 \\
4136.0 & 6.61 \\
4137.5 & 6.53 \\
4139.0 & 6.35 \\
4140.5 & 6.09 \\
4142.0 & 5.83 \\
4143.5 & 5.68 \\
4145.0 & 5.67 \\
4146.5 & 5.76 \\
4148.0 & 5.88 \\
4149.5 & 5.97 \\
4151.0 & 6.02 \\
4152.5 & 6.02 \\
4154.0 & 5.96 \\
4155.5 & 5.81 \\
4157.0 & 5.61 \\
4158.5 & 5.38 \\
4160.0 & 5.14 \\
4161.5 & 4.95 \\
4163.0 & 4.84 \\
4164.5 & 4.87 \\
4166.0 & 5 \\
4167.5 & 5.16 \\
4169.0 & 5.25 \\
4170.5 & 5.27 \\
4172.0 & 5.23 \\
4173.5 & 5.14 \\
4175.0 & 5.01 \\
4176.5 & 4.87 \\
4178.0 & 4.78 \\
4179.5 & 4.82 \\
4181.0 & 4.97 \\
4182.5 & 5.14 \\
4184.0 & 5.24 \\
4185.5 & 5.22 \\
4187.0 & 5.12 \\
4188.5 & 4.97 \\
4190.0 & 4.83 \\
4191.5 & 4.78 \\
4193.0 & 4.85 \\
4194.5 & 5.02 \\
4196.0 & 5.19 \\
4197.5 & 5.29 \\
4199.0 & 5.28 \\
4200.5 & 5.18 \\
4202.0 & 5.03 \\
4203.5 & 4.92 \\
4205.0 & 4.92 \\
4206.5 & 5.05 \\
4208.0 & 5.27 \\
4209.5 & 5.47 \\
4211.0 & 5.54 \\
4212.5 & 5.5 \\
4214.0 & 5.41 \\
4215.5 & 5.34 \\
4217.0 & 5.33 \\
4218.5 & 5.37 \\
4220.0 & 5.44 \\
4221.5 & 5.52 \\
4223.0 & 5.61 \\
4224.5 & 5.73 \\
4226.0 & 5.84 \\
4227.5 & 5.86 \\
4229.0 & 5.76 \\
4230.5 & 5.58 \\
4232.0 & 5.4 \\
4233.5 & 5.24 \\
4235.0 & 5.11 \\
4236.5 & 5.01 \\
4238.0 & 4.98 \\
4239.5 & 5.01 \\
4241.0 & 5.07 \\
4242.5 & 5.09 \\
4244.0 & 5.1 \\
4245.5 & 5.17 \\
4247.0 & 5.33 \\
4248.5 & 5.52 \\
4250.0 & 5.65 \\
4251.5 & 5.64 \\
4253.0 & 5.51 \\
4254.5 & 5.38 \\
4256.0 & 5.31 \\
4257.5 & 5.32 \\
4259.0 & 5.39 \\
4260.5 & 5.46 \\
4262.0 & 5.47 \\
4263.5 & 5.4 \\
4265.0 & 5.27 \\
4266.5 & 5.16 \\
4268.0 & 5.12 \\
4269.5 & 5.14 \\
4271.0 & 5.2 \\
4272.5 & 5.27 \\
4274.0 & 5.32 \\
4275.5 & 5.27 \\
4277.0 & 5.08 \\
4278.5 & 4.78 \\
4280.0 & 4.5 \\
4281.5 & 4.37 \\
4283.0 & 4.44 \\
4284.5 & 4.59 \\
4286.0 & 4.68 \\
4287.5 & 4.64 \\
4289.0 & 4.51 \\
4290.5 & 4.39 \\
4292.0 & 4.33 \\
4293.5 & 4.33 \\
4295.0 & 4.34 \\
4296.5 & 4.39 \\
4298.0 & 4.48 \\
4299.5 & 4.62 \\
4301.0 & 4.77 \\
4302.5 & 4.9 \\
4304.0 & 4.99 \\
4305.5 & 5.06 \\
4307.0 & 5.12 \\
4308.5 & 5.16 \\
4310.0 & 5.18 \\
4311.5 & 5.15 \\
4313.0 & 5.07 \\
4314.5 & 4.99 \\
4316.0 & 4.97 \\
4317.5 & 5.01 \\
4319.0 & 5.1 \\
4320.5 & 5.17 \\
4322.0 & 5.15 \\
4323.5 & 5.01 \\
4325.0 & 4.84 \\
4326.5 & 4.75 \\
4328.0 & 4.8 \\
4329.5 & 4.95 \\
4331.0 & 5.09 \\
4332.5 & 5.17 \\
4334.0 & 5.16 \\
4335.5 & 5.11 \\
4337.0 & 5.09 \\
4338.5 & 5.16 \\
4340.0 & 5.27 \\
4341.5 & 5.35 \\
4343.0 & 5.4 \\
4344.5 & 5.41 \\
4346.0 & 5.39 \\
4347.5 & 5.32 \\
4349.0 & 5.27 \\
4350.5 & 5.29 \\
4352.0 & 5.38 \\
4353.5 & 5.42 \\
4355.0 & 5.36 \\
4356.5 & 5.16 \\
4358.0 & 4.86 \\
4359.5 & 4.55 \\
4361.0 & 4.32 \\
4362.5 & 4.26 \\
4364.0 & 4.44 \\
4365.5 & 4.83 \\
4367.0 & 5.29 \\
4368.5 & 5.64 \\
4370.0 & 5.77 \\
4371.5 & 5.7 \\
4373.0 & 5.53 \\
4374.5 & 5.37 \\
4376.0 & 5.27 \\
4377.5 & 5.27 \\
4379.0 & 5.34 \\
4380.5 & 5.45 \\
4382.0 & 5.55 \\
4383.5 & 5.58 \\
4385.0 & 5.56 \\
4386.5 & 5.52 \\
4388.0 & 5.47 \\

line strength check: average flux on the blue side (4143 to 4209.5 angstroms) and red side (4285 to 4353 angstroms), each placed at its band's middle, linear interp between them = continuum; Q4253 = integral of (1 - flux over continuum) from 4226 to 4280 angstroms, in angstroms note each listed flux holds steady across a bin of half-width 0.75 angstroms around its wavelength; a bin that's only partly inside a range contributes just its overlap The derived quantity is -2.1 angstroms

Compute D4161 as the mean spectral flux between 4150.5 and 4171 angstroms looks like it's 5.37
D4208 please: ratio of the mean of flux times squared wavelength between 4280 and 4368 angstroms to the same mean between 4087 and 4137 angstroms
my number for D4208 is 0.94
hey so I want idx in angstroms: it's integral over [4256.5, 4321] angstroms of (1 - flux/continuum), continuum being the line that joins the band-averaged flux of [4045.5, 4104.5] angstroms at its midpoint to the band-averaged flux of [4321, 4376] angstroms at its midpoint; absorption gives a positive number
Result 3.2 angstroms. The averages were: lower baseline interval 5.36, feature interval 4.93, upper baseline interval 5.14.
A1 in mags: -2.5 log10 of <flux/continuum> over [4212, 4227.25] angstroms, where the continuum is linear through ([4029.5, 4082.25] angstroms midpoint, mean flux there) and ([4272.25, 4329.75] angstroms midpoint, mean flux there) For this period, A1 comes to -0.10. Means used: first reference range 5.43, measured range 5.52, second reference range 4.83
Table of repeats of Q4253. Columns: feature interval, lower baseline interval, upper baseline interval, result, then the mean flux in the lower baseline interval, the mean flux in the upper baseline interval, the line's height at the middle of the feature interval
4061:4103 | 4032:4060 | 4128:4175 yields 0.4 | 5.31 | 5.75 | 5.46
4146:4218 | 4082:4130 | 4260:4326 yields 1.5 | 5.65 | 4.91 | 5.35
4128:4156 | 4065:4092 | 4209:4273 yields -4.0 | 5.41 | 5.37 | 5.39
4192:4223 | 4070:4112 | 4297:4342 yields -0.2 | 5.43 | 5.02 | 5.22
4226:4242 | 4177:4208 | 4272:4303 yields -1.5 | 5.03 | 4.66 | 4.87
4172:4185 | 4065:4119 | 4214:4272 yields 1.0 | 5.49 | 5.36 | 5.42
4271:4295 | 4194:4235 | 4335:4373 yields 2.6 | 5.37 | 5.17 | 5.27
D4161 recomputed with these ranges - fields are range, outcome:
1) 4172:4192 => 5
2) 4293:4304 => 4.58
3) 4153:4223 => 5.19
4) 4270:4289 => 4.84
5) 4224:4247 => 5.33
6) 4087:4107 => 5.31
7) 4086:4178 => 5.67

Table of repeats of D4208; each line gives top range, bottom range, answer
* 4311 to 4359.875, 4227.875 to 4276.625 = 1.01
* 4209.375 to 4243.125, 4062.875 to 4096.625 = 1.07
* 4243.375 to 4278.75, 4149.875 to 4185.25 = 1.06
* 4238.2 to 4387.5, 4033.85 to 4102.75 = 1.07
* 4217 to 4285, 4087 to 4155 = 0.96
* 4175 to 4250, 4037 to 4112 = 1.04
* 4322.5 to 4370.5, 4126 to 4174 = 0.96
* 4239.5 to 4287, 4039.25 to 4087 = 1.06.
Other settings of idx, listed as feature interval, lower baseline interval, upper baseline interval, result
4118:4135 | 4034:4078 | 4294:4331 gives -3.48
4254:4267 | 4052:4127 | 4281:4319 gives -1.20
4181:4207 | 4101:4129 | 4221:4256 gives 2.43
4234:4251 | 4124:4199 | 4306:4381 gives 0.56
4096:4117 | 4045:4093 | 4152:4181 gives -1.42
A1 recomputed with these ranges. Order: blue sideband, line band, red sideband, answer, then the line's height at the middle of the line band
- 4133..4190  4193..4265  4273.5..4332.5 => -0.03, 5.17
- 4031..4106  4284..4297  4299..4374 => 0.15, 5.15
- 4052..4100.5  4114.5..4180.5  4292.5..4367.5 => -0.09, 5.28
